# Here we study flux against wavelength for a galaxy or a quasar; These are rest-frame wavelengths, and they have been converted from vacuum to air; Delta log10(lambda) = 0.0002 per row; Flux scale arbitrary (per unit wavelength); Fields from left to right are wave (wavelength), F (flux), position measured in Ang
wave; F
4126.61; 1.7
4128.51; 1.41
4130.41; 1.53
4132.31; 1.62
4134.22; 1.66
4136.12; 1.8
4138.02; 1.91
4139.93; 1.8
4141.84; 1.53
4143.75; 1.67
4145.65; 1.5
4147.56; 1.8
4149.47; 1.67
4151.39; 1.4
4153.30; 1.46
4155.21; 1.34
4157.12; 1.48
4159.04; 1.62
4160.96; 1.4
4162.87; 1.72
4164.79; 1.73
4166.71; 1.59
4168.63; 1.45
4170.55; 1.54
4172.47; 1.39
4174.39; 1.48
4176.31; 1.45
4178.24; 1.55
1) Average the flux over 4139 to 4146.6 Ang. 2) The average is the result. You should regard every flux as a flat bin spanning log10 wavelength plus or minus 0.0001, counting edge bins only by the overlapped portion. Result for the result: 1.63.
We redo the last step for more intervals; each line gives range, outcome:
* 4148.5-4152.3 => 1.53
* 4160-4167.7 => 1.61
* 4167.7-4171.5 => 1.5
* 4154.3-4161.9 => 1.46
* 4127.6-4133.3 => 1.52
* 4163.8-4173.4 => 1.54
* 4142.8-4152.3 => 1.61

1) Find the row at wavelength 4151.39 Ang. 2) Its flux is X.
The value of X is 1.4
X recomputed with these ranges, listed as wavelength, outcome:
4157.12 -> 1.48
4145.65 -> 1.5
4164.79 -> 1.73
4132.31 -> 1.62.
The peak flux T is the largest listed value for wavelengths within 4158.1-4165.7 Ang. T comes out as 1.73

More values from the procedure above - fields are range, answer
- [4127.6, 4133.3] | 1.62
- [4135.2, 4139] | 1.91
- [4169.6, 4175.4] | 1.54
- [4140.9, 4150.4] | 1.8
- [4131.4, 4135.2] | 1.66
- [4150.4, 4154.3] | 1.46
